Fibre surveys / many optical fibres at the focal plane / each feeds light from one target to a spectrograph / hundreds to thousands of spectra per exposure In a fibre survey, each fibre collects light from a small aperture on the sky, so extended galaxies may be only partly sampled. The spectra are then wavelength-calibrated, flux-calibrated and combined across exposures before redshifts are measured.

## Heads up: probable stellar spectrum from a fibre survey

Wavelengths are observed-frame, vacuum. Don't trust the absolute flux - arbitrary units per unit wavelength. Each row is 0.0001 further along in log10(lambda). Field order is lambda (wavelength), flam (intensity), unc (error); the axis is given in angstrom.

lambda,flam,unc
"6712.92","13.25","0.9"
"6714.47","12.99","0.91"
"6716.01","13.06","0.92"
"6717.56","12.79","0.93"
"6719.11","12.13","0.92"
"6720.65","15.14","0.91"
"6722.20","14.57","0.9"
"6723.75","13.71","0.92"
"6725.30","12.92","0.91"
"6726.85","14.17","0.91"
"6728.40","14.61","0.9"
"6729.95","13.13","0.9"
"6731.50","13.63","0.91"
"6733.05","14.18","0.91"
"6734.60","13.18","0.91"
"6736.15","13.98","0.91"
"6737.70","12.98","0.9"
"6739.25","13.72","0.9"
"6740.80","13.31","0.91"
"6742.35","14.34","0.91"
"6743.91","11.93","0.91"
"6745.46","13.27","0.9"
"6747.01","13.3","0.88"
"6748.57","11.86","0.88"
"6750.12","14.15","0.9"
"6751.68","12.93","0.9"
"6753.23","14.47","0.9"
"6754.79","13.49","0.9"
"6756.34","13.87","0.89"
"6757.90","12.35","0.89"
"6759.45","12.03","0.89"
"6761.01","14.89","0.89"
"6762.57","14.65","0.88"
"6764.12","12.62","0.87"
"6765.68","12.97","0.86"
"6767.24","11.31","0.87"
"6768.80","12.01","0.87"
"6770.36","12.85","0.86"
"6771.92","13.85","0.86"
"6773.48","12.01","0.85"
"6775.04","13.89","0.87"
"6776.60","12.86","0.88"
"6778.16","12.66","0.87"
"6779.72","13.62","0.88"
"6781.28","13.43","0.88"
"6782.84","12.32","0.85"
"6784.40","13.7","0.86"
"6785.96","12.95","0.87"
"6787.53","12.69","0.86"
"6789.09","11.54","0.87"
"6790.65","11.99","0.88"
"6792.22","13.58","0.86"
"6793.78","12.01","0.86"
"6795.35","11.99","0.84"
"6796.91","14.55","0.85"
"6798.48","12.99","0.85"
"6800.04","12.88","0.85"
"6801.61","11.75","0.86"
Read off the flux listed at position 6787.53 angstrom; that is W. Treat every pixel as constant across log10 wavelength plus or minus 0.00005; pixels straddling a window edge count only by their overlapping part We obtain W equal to 12.69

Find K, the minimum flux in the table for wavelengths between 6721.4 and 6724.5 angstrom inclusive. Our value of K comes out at 13.71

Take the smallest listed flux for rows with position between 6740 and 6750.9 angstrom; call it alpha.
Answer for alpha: 11.86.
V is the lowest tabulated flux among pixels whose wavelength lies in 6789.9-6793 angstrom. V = 11.99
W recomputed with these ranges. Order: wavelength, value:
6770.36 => 12.85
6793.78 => 12.01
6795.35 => 11.99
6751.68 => 12.93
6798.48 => 12.99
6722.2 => 14.57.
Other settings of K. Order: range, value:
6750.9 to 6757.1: 12.93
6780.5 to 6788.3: 12.32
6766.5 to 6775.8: 11.31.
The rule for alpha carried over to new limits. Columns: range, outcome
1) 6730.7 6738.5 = 12.98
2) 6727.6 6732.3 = 13.13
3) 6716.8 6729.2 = 12.13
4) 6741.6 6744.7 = 11.93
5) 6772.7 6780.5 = 12.01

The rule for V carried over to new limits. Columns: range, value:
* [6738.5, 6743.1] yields 13.31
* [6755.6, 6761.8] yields 12.03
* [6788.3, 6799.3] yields 11.54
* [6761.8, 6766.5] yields 12.62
